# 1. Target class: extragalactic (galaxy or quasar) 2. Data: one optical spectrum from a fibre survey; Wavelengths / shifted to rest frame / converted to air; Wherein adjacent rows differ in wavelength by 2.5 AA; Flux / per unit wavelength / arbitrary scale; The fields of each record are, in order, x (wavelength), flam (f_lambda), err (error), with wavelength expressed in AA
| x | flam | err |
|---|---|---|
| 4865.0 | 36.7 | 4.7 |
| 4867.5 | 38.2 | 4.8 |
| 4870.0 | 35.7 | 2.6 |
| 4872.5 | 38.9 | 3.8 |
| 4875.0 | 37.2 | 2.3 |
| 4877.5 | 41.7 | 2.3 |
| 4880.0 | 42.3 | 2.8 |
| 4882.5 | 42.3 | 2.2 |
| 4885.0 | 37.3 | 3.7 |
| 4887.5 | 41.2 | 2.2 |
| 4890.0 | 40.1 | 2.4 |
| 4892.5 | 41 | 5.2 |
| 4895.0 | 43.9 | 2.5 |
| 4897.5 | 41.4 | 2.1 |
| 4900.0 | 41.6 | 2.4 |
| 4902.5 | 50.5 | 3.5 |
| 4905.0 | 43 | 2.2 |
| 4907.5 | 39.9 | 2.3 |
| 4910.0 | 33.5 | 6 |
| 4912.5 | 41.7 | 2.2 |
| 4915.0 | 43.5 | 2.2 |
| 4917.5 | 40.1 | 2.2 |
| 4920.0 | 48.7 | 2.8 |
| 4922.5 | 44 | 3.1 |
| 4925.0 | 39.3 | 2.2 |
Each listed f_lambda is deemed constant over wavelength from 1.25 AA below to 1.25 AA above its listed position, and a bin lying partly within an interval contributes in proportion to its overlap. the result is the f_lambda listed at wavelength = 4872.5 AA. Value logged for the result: 38.9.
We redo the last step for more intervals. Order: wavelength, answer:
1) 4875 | 37.2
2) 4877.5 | 41.7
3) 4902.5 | 50.5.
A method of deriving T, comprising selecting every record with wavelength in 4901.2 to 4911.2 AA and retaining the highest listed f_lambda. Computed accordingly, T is 50.5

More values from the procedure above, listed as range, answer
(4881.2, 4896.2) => 43.9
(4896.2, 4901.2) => 41.6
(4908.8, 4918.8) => 43.5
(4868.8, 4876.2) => 38.9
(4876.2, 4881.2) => 42.3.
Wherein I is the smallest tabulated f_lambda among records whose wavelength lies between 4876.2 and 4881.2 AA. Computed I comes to 41.7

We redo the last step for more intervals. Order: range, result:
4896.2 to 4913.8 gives 33.5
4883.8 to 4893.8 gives 37.3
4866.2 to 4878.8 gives 35.7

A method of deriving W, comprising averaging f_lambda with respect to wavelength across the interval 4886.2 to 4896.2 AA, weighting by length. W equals 41.5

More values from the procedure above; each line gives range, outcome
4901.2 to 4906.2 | 46.7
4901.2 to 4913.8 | 41.7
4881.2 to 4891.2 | 40.2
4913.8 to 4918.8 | 41.9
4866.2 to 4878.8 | 38.3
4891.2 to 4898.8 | 42.1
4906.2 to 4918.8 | 39.8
